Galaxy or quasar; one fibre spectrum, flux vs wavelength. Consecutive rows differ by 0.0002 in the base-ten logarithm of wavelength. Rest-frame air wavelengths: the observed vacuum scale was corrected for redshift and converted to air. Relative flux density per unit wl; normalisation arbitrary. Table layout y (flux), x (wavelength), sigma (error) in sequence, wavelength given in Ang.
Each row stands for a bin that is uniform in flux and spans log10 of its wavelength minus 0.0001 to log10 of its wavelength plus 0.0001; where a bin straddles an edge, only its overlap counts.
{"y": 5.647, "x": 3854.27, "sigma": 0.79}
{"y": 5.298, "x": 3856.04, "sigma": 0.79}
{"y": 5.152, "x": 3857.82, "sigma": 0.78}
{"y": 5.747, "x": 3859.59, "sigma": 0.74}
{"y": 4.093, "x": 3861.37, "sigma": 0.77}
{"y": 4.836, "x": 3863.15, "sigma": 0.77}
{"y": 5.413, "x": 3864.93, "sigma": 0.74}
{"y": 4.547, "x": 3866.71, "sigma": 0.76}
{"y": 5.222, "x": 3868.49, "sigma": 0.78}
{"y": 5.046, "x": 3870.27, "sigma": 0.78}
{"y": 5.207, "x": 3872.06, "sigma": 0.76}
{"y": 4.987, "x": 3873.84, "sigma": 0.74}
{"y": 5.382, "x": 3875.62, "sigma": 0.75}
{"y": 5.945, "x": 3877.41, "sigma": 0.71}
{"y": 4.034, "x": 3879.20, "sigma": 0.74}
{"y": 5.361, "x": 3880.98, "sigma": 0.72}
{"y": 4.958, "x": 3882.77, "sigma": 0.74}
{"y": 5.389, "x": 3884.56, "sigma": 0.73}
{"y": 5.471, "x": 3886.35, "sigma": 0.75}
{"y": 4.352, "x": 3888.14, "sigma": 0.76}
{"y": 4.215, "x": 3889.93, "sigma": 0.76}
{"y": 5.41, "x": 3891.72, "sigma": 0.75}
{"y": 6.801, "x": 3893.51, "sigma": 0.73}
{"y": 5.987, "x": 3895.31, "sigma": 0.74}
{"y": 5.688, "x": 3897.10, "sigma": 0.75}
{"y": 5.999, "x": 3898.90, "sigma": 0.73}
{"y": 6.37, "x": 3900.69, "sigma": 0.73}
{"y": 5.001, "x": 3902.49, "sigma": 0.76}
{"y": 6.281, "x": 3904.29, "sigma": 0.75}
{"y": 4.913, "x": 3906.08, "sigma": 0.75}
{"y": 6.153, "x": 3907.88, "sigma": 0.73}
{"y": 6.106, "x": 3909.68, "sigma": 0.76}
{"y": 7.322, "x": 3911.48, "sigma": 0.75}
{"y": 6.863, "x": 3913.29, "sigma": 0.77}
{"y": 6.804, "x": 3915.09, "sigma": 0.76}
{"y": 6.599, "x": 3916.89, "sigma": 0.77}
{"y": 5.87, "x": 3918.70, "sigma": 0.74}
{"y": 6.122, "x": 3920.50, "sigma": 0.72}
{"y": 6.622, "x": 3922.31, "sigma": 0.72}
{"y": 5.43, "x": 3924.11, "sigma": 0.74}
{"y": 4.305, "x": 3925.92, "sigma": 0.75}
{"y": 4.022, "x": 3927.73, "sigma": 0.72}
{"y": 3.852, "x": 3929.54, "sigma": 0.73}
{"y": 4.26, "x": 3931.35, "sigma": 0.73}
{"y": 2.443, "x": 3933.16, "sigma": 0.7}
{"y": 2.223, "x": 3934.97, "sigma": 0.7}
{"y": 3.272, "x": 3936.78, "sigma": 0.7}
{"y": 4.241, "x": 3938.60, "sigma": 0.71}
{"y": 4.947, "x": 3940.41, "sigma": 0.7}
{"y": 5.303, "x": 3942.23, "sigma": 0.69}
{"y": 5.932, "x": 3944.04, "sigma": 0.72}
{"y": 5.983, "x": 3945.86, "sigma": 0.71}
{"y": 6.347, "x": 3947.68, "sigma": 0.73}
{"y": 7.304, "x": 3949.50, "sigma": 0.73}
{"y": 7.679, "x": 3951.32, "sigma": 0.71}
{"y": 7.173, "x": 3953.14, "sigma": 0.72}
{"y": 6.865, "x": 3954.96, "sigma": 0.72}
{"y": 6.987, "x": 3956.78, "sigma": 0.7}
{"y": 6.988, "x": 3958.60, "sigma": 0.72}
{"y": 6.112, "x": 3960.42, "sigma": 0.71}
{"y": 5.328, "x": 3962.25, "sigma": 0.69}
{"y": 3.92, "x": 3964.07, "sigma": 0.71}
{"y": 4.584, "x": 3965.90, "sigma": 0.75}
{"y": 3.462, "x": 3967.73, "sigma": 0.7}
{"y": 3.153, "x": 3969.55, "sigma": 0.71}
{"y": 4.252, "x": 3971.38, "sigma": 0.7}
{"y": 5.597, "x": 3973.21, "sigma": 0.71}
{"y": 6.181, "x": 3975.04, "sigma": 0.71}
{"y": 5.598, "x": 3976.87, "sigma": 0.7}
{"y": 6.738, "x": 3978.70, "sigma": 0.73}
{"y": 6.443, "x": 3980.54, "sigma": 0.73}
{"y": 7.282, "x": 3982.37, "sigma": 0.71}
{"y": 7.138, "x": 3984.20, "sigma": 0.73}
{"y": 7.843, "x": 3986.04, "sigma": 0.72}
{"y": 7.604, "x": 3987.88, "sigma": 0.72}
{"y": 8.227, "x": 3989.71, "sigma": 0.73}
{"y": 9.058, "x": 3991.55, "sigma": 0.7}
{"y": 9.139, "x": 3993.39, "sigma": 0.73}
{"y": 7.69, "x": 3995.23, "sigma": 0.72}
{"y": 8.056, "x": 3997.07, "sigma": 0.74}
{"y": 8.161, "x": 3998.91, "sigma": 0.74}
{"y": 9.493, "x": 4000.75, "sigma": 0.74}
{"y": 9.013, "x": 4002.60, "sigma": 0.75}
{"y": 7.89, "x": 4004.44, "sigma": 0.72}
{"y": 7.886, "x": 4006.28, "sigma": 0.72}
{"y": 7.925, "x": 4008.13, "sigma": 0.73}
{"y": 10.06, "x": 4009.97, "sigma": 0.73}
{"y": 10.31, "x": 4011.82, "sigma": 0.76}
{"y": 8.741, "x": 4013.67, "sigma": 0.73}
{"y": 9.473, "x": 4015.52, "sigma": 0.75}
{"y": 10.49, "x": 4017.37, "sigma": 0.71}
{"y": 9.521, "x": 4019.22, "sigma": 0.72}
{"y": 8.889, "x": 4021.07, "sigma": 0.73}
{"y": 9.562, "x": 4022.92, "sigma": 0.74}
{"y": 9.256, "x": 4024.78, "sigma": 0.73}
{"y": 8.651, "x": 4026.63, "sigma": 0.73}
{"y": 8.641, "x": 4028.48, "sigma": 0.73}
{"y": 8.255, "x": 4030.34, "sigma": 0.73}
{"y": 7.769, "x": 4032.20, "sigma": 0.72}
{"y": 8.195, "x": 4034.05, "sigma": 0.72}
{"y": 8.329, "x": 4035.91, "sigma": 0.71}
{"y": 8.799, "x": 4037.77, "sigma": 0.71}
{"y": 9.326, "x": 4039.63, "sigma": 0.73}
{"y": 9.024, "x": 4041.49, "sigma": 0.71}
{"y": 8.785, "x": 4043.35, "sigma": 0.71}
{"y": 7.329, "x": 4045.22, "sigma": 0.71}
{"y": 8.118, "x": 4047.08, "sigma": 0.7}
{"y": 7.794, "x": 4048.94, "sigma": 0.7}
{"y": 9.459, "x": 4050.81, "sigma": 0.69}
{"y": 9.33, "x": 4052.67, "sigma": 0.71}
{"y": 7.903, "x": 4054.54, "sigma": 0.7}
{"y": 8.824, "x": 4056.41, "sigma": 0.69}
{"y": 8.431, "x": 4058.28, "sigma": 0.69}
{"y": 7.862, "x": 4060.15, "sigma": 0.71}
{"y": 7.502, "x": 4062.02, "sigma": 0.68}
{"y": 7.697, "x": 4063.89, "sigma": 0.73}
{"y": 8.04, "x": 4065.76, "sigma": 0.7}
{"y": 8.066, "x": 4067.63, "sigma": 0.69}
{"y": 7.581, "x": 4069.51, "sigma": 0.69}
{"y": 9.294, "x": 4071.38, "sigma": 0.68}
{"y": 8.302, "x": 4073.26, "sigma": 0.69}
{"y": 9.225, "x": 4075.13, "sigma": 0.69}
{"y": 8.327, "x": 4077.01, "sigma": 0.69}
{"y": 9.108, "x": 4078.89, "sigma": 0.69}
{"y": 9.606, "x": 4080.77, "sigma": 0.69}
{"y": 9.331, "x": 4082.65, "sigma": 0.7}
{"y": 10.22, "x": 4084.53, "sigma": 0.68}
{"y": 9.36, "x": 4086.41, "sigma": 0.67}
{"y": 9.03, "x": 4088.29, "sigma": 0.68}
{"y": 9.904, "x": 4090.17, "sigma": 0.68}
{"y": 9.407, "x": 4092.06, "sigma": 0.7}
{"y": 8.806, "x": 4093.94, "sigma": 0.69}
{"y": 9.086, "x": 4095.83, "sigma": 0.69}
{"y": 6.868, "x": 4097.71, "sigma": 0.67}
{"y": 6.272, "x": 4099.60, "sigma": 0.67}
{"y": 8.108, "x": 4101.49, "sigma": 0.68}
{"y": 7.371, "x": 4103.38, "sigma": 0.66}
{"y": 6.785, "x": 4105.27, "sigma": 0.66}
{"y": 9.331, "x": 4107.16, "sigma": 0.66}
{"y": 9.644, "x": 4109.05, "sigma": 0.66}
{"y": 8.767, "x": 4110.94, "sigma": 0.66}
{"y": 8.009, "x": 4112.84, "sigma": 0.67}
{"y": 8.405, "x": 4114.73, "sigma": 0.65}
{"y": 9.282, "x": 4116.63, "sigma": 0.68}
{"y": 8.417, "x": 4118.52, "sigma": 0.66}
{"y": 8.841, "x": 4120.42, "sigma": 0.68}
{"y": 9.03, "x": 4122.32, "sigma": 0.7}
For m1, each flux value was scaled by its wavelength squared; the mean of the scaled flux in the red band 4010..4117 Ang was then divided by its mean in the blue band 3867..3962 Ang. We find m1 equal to 1.69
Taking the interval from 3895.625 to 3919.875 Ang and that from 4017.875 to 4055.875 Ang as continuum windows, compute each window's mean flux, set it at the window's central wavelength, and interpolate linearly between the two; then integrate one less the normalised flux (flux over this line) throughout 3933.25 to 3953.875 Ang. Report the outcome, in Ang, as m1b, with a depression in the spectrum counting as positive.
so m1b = 4.56 Ang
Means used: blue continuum 6.15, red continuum 8.67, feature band 5.36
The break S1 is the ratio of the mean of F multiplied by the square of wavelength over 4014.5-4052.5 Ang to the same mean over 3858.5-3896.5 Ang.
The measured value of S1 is 1.8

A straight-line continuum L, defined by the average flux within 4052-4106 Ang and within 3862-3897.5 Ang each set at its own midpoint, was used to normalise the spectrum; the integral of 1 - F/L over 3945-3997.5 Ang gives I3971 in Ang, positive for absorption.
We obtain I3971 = 1.7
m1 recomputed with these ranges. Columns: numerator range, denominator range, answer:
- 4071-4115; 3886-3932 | 1.68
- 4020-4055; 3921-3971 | 1.75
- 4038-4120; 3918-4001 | 1.52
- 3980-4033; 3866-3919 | 1.62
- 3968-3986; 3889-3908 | 1.07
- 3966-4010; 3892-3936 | 1.35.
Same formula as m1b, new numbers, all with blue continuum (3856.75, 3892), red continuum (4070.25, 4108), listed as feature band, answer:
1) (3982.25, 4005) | -3.8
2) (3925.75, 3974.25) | 9.6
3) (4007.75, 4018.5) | -3.2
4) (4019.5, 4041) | -2.9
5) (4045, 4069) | -0.2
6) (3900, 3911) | -0.6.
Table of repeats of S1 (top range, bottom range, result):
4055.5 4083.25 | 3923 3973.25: 1.77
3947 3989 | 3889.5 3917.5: 1.04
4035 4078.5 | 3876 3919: 1.59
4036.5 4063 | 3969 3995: 1.28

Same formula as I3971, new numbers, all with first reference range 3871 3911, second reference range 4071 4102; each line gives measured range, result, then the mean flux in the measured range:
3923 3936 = 4.9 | 3.83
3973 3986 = 0.8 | 6.57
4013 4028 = -3.1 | 9.31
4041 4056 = -0.5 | 8.46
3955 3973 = 4.3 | 5.09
